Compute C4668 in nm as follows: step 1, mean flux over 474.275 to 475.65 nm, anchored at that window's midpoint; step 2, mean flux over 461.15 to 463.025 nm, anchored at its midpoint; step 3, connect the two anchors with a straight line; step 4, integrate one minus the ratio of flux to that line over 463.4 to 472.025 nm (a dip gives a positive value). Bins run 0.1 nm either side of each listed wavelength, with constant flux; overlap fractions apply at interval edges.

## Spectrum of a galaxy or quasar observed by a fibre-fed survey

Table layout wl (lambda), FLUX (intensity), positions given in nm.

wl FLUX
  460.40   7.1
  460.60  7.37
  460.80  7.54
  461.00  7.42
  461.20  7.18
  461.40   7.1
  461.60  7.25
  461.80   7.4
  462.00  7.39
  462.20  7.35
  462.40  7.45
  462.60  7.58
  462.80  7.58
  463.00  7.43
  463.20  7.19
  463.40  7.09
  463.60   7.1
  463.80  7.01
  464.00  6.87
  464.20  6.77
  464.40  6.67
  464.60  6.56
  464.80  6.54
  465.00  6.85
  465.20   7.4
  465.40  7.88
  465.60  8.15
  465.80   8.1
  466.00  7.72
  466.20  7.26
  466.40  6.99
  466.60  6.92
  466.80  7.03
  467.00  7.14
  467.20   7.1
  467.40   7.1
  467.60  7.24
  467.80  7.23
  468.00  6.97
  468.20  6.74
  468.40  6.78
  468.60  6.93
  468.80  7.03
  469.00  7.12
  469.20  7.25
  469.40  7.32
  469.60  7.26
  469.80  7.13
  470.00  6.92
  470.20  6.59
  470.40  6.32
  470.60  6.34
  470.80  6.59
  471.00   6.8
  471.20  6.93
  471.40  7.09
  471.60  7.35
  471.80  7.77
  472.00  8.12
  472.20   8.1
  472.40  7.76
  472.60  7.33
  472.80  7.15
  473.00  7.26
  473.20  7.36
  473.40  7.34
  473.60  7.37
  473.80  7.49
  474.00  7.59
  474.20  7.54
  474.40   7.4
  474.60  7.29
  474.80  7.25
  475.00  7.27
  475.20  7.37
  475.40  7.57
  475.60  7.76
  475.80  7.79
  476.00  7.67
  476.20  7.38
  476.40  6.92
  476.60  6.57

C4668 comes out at 0.355 nm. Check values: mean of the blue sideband 7.37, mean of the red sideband 7.41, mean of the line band 7.08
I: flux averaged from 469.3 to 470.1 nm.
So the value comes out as 7.16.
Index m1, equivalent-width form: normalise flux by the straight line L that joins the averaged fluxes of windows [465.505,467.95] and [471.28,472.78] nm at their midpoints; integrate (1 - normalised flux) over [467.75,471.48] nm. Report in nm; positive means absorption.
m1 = 0.28 nm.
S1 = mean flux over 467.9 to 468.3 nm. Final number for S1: 6.86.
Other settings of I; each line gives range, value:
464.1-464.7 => 6.67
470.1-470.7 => 6.42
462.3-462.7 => 7.51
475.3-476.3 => 7.63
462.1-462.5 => 7.4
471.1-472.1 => 7.45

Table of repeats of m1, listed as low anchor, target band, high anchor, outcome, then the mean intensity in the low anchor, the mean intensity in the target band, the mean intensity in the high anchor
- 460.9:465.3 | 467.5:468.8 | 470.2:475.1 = 0.041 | 7.14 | 6.99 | 7.27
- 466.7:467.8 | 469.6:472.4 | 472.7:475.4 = 0.059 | 7.13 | 7.11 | 7.37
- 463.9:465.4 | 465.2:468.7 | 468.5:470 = -0.126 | 6.88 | 7.26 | 7.13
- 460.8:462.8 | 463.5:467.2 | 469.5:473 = 0.063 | 7.37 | 7.16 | 7.15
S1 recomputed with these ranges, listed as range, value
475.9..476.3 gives 7.53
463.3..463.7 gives 7.09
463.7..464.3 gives 6.88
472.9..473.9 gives 7.36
